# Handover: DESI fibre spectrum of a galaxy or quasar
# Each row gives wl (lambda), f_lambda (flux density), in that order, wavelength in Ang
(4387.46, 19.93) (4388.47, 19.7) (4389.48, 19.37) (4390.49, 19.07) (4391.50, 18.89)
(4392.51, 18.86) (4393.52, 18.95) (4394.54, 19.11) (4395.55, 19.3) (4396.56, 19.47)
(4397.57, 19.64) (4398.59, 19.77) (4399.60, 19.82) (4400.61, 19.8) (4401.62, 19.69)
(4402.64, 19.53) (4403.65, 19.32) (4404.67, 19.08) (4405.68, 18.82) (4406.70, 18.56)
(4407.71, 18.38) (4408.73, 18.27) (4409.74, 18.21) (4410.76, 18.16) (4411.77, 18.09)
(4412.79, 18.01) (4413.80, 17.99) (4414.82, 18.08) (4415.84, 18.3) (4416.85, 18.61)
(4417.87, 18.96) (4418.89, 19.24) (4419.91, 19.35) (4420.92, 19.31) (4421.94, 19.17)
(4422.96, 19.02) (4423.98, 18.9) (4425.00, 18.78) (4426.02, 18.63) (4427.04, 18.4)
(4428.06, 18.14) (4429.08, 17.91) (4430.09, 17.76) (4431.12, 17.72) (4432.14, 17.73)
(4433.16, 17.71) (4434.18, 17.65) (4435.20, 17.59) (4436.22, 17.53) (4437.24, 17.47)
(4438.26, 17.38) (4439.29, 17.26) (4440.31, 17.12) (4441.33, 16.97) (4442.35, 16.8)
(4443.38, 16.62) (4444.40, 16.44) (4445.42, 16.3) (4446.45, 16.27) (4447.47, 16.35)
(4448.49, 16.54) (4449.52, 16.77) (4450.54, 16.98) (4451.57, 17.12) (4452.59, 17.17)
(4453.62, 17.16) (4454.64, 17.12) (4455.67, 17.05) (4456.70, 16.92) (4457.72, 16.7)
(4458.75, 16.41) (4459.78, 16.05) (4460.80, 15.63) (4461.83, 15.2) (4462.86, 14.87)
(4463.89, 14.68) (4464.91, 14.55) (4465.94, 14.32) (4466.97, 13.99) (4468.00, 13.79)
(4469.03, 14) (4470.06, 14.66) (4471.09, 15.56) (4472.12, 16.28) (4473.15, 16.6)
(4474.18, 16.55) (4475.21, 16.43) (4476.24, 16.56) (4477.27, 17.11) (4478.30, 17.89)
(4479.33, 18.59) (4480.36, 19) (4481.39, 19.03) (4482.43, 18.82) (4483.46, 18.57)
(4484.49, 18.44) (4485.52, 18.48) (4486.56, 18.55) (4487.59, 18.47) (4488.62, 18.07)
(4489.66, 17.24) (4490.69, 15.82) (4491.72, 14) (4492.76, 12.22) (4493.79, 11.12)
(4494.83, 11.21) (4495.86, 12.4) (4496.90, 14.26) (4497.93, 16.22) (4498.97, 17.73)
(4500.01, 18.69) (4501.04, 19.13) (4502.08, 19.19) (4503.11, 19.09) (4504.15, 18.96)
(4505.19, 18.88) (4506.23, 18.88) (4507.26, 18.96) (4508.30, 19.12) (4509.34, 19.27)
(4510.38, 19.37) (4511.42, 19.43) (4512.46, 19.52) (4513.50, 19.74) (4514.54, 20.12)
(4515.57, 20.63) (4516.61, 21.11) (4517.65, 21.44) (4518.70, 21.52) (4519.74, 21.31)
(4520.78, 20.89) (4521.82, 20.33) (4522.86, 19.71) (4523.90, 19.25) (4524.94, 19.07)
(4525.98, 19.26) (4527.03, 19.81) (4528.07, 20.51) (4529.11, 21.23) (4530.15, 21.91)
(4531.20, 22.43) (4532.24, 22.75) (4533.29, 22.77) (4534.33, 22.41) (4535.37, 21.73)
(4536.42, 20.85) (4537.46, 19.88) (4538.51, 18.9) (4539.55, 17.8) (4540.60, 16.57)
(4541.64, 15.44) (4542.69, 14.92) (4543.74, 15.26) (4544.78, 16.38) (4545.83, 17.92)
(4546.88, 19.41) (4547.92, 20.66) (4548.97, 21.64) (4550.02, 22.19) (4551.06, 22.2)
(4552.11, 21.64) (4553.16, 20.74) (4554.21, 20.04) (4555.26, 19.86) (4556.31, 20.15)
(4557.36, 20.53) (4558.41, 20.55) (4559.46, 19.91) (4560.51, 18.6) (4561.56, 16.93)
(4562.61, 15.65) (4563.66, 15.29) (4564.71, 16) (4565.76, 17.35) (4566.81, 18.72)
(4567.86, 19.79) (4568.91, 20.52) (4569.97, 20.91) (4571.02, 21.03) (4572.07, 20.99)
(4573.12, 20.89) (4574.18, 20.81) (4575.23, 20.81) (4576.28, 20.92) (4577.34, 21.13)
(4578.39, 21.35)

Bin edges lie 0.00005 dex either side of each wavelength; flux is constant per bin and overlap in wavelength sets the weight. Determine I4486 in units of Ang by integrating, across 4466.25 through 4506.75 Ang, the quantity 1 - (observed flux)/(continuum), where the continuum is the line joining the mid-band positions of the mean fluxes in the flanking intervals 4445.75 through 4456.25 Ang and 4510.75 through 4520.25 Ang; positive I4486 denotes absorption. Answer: 4.7 Ang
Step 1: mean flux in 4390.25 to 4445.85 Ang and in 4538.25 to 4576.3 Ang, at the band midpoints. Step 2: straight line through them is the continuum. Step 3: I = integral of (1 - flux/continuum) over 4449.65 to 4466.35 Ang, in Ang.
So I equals 2.2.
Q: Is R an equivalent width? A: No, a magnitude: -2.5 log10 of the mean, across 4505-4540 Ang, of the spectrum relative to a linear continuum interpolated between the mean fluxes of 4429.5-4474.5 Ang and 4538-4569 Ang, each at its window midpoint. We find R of -0.133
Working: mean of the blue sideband 16.4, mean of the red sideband 18.7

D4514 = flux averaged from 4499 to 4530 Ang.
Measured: 19.8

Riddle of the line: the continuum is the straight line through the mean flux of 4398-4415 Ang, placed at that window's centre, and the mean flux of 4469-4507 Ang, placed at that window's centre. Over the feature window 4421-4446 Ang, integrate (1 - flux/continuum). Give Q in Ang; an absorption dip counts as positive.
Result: 0.6 Ang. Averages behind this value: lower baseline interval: 18.8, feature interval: 17.7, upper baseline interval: 16.9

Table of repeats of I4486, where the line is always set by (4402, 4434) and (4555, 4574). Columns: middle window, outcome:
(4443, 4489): 5.1 Ang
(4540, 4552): 0.3 Ang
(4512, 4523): -1.0 Ang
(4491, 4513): 2.1 Ang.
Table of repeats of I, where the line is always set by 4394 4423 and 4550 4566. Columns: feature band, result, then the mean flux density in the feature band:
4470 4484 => 1.2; 17.4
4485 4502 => 2.8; 15.9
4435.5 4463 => 3.3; 16.7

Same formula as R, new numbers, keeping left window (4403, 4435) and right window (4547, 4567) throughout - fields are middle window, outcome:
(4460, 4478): 0.22 mag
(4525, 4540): -0.09 mag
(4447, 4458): 0.11 mag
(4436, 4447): 0.10 mag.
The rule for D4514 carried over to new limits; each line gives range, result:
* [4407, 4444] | 18.1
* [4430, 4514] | 16.9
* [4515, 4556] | 20.1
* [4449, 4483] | 16.4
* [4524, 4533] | 20.8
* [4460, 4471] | 14.6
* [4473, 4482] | 17.6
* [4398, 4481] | 17.4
